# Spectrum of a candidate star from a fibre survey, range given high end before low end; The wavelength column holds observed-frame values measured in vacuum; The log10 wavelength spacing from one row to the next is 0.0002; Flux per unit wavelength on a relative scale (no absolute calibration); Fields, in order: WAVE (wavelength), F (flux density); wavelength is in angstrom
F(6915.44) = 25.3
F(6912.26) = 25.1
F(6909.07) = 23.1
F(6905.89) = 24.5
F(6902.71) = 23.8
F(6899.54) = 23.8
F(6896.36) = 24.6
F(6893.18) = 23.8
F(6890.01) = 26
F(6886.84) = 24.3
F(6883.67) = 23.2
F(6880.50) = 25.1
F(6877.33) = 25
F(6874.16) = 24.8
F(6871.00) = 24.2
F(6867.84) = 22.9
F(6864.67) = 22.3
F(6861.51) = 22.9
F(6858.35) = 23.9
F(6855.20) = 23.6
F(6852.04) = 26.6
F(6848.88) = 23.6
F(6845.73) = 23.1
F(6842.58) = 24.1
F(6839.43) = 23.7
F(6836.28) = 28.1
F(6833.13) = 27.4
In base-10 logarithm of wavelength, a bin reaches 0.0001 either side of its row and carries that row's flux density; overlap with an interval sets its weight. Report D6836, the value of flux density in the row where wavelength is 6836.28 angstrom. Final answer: 28.1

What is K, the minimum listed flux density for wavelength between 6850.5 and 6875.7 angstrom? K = 22.3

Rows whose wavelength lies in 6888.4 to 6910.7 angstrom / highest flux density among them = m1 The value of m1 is 26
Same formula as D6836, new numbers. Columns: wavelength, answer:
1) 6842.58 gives 24.1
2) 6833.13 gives 27.4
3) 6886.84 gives 24.3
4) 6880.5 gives 25.1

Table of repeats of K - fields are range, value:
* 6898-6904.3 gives 23.8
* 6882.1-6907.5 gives 23.2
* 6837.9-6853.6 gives 23.1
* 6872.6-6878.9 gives 24.8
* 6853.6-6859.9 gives 23.6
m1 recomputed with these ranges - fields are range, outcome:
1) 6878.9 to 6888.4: 25.1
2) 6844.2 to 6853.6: 26.6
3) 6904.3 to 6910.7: 24.5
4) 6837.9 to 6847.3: 24.1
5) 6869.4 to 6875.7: 24.8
